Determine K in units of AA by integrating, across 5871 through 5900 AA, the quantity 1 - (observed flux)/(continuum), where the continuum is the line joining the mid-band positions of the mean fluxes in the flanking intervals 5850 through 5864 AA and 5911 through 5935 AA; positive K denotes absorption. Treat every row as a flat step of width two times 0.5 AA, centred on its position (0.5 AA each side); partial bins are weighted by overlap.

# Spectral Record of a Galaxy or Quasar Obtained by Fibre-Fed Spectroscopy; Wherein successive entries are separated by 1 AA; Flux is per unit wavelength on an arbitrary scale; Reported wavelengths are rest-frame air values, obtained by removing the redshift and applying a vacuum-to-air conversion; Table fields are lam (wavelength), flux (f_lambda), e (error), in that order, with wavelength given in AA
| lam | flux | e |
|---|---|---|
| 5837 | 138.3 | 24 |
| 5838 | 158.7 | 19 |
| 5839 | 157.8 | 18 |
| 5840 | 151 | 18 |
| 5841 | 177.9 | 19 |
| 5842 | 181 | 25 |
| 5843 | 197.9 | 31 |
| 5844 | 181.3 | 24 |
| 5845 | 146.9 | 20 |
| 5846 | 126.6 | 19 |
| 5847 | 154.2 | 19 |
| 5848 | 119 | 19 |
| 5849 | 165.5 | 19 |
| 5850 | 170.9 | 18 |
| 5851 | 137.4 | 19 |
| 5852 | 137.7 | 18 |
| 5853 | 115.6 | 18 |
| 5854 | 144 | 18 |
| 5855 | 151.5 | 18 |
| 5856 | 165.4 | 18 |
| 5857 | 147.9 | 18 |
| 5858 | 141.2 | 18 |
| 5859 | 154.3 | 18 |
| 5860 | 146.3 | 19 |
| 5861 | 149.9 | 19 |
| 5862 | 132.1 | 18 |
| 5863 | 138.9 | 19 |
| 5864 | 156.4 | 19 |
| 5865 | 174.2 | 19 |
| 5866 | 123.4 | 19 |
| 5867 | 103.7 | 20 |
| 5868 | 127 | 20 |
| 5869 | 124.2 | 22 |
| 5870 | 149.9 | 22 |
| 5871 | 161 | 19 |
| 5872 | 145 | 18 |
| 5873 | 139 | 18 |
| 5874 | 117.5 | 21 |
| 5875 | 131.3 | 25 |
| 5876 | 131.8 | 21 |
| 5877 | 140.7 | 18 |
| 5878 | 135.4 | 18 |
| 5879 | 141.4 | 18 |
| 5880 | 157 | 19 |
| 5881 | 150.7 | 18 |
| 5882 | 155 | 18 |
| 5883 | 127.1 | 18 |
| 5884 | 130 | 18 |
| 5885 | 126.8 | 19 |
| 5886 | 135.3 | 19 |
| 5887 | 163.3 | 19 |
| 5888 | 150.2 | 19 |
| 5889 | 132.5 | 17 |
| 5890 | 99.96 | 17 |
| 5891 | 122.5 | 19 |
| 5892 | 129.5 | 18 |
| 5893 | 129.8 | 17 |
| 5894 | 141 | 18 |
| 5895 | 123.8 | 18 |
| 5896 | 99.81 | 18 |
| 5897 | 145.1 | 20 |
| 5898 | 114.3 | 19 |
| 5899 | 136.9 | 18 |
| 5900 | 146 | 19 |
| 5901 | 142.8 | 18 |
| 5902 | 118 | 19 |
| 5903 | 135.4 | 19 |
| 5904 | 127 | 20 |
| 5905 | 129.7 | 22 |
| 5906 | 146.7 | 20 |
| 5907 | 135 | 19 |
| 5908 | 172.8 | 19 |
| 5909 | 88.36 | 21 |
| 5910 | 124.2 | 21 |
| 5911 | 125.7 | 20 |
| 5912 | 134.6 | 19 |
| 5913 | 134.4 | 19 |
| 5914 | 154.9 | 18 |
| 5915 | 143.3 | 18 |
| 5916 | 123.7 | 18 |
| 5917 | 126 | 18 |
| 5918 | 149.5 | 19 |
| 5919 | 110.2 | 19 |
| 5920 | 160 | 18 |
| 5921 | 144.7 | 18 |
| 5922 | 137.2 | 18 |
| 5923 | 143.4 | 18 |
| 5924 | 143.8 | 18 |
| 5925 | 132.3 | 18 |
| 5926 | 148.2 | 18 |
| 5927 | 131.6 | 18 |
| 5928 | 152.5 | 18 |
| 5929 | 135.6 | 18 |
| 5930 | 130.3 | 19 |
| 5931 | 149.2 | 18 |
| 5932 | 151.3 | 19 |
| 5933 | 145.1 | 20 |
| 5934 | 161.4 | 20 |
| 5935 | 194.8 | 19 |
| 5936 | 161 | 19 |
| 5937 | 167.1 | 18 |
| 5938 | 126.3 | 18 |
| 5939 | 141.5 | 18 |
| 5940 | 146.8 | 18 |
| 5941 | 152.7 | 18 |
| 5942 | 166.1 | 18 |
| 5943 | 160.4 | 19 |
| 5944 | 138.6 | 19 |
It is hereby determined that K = 1.8 AA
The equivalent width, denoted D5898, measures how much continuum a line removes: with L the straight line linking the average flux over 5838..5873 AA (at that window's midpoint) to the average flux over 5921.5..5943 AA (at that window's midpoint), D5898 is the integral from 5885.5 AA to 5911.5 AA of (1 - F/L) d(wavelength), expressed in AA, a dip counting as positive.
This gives 3.0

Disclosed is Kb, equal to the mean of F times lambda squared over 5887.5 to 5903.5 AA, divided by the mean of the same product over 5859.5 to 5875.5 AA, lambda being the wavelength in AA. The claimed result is 0.94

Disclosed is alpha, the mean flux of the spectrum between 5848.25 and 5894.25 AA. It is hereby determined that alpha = 140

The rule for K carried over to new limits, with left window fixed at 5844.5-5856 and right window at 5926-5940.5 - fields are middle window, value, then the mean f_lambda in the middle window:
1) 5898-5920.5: 2.1 AA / 134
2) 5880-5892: 0.8 AA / 136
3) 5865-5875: 0.7 AA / 134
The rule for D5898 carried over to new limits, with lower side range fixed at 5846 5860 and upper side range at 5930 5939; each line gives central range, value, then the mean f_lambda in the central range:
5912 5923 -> 1.04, 138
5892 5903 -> 1.51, 130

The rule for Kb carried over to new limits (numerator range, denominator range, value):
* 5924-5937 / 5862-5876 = 1.11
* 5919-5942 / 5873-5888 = 1.08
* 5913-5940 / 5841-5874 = 1.01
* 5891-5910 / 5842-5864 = 0.89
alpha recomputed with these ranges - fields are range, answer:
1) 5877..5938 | 138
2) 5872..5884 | 139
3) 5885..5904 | 131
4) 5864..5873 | 140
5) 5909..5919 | 132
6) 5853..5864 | 146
